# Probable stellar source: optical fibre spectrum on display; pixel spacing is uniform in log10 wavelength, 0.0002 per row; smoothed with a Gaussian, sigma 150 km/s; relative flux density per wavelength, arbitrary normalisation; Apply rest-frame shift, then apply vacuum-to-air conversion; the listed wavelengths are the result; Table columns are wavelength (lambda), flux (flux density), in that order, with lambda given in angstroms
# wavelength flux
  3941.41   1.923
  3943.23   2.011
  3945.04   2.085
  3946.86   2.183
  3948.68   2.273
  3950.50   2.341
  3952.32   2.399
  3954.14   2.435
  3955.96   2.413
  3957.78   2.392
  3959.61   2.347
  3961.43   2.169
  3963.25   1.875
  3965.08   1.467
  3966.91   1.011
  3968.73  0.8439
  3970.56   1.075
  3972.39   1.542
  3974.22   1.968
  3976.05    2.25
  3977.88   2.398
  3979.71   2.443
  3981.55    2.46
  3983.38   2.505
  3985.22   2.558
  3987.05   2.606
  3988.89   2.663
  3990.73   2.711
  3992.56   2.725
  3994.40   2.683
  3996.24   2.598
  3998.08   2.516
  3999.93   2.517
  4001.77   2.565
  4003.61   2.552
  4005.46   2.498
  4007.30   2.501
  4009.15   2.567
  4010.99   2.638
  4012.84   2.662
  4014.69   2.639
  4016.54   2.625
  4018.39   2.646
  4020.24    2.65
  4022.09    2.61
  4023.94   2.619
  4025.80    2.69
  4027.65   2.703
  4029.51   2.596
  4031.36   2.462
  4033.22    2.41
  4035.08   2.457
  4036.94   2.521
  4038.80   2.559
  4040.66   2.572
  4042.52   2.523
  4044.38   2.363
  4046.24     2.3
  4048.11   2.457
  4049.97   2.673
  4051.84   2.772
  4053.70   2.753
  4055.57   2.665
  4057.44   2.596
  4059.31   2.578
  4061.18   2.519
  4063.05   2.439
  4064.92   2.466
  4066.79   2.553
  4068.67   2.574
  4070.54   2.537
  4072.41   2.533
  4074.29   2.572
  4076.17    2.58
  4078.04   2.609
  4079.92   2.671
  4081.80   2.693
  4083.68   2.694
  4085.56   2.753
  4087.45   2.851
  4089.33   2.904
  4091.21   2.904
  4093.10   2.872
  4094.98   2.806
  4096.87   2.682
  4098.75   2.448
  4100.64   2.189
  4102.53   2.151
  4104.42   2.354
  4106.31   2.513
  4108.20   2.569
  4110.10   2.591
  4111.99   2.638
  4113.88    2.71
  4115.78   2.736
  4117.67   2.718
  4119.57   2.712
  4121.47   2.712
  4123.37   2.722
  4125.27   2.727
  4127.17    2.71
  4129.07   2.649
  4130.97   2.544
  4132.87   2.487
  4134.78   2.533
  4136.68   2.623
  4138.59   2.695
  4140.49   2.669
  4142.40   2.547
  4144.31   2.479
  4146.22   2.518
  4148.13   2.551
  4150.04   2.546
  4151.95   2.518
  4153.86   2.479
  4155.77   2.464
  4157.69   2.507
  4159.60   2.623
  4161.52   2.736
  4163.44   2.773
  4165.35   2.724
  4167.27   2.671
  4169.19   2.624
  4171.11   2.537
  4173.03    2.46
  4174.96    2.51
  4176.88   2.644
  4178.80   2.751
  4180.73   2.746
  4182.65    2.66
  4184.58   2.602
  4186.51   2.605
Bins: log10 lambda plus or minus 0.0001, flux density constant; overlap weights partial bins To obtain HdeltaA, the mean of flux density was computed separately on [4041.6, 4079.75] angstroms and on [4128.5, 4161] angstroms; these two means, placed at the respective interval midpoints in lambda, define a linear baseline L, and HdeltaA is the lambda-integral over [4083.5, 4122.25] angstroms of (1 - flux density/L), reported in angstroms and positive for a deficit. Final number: -1.30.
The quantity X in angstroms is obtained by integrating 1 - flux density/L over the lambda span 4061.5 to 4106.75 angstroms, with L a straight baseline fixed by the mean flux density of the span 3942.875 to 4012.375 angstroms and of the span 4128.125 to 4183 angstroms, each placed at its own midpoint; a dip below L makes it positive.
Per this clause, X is -2.5 angstroms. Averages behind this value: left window 2.26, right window 2.6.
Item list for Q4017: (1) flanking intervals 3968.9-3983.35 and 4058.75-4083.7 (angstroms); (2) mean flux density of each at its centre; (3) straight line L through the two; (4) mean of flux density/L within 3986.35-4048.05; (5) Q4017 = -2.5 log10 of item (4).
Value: -0.154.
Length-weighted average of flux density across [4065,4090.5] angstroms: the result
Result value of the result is 2.65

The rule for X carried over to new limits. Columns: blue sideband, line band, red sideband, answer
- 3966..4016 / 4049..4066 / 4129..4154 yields -1.24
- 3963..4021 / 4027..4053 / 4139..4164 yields -1.45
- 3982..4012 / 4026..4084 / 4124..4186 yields 0.70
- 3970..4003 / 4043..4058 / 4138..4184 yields -0.61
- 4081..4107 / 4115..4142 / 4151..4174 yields -0.47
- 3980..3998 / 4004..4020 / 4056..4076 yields -0.09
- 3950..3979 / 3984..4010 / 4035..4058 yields -4.92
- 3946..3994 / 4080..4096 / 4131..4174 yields -2.43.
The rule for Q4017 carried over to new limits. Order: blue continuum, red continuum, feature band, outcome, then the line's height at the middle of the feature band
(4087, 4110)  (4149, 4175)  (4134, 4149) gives 0.01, 2.59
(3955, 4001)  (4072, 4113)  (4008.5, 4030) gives -0.13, 2.35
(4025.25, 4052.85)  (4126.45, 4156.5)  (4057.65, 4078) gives 0.00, 2.54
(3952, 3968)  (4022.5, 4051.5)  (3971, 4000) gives -0.10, 2.2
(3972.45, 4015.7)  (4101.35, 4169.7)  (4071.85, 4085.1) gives -0.03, 2.56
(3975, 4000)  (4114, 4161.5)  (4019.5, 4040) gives 0.00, 2.56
